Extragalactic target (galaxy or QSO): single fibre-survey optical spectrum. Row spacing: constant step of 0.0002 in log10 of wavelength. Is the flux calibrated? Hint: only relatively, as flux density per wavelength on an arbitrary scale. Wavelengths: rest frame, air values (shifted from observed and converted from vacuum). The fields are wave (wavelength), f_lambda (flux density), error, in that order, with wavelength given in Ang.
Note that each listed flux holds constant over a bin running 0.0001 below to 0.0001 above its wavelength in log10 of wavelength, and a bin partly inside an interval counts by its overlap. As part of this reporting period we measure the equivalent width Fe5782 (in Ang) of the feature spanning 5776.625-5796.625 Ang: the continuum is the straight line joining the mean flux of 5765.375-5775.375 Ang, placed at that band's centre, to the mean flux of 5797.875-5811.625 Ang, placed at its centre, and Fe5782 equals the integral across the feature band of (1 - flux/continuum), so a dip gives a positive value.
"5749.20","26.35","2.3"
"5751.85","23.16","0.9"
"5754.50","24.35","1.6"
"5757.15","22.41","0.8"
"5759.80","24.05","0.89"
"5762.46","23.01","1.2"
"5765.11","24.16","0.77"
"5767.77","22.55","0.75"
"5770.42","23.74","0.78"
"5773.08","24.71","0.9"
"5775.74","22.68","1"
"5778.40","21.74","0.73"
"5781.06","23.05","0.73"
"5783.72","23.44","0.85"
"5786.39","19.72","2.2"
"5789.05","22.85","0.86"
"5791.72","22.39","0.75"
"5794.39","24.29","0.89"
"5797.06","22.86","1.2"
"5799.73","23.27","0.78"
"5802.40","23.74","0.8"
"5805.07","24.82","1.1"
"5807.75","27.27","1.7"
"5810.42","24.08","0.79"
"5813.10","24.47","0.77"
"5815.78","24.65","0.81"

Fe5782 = 1.30 Ang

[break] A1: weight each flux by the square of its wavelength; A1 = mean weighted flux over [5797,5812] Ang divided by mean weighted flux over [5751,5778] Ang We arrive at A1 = 1.06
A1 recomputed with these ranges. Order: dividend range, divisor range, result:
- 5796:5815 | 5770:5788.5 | 1.09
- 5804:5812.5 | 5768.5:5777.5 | 1.09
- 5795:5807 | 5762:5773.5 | 1.02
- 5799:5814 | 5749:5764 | 1.06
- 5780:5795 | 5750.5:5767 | 0.97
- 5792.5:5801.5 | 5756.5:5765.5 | 1.01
